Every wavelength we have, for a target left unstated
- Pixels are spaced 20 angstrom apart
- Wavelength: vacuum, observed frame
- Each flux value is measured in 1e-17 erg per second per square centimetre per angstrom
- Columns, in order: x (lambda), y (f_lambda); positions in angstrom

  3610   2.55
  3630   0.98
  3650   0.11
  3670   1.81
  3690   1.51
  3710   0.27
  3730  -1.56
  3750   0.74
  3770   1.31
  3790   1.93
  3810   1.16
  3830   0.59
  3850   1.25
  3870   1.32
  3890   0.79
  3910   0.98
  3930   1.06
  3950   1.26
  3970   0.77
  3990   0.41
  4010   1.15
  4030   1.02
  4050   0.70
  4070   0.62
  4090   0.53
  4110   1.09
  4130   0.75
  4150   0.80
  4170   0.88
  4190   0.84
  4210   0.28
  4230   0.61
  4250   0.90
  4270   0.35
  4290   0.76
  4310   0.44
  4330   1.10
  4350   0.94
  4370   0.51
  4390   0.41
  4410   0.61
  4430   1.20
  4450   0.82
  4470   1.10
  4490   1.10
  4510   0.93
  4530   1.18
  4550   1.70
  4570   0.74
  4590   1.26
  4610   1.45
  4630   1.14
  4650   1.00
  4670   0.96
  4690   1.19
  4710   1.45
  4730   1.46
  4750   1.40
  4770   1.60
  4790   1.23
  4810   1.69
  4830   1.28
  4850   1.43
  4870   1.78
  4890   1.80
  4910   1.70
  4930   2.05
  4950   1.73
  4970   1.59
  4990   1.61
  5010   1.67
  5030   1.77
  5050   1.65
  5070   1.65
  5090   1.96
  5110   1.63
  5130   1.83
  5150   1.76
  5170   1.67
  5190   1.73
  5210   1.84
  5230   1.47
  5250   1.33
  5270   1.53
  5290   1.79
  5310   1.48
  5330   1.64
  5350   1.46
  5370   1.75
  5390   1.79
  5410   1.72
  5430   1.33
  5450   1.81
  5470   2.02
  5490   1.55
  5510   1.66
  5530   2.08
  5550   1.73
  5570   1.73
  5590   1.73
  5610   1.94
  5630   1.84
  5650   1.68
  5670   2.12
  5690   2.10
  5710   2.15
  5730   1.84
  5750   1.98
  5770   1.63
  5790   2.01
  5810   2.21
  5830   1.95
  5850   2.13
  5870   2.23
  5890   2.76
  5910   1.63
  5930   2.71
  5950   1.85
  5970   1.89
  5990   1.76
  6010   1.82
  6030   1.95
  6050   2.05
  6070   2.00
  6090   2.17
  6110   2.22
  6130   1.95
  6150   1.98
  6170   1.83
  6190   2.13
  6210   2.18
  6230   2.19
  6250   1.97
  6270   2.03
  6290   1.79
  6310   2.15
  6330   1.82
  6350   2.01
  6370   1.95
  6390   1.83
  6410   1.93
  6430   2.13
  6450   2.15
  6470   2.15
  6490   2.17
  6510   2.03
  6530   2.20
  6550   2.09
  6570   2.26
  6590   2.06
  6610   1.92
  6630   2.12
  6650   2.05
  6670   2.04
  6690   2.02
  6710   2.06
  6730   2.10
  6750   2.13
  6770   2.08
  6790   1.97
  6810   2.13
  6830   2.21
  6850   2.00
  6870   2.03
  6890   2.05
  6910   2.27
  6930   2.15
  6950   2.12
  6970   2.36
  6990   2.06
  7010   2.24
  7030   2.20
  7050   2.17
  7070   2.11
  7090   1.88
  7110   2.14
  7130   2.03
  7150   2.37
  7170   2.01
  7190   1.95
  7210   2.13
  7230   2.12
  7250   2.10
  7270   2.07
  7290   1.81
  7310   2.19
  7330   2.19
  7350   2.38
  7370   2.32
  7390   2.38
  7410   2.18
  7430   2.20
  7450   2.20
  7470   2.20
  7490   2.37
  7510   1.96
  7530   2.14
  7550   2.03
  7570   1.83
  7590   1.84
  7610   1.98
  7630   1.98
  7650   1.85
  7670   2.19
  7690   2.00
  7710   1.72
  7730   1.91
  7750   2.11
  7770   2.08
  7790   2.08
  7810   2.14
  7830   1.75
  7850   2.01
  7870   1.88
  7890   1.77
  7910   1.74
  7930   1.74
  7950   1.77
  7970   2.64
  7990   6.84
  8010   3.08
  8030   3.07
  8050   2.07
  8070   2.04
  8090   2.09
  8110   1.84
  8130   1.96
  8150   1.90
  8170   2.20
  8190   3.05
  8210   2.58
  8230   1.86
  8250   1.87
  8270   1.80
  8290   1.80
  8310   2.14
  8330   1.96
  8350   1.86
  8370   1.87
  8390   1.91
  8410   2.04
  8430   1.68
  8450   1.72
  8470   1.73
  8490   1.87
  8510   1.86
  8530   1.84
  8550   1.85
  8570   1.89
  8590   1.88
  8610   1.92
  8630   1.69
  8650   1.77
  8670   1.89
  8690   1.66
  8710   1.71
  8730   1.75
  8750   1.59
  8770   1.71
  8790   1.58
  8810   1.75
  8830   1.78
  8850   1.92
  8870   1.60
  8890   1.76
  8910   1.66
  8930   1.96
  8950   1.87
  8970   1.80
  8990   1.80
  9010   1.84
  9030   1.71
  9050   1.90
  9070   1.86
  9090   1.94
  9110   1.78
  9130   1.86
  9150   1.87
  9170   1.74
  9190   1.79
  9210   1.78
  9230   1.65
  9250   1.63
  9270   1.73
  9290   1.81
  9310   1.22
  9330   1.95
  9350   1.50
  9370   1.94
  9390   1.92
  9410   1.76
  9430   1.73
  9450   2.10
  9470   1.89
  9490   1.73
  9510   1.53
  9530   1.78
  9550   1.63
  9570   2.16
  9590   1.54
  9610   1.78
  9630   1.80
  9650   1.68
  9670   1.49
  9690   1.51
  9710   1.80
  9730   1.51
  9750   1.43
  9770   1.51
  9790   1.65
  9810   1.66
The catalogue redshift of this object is 0.22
